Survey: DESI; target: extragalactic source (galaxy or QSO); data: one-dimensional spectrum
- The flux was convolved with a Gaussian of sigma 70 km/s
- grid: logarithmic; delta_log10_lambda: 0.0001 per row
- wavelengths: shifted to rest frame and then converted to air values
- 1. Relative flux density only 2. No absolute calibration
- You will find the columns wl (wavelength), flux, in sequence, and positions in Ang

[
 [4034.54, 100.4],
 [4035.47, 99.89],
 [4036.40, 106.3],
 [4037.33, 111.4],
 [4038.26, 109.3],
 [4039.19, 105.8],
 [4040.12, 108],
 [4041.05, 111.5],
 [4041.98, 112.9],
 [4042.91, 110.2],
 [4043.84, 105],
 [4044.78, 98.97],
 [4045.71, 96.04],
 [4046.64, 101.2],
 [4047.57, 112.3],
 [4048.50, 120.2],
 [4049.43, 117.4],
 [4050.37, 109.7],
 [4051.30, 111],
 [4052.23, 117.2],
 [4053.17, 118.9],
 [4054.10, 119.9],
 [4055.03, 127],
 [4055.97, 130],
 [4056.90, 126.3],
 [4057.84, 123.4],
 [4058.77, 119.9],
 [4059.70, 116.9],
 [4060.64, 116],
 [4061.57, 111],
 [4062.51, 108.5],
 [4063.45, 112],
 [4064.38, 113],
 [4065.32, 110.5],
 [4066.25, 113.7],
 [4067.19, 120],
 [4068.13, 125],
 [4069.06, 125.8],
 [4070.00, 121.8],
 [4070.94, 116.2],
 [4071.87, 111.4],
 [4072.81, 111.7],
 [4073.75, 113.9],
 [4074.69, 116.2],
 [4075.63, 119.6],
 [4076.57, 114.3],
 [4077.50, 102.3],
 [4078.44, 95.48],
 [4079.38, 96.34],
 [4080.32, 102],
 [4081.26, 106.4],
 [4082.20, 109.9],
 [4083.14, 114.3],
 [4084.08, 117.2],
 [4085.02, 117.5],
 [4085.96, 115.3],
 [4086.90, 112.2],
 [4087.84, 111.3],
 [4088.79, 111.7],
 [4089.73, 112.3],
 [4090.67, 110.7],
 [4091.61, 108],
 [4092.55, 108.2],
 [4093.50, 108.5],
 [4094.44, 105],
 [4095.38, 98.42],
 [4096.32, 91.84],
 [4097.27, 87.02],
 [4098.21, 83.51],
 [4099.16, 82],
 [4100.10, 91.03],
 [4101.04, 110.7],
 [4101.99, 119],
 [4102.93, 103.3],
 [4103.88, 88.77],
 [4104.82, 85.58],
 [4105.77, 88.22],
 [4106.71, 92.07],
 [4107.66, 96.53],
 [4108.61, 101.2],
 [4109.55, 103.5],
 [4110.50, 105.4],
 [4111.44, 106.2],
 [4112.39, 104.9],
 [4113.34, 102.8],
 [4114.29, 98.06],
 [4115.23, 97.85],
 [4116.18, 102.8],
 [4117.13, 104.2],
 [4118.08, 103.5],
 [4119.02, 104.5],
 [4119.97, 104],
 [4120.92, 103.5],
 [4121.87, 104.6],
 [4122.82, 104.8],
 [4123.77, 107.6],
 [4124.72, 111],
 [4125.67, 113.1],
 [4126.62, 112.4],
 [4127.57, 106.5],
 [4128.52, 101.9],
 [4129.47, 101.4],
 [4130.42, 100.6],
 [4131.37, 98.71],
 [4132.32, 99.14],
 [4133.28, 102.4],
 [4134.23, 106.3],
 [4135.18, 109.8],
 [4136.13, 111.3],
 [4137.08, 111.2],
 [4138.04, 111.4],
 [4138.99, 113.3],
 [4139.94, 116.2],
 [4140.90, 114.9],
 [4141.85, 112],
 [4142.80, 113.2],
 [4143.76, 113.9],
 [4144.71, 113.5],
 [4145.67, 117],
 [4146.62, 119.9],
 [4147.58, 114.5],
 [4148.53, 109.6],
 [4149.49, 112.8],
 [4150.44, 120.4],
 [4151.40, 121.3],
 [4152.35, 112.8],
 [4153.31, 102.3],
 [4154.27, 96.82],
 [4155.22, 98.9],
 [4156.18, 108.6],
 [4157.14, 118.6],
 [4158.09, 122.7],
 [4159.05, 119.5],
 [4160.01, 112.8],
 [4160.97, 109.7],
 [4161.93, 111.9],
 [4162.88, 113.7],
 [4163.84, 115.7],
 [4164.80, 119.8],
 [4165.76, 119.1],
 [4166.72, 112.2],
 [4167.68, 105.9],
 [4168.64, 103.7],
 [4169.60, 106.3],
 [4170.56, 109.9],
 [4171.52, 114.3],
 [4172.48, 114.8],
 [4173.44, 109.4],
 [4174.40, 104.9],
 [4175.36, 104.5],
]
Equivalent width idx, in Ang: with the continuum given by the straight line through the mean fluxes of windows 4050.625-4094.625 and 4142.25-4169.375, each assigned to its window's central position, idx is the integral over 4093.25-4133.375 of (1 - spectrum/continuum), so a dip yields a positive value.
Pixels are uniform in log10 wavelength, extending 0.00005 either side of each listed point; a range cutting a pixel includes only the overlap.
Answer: 4.45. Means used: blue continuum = 114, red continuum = 113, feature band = 101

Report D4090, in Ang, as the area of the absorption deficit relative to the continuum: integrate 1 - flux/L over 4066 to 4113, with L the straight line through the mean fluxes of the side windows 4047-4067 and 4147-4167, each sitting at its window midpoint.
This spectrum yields 3.8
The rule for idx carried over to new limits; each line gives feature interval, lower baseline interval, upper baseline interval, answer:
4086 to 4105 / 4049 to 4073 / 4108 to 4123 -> 1.1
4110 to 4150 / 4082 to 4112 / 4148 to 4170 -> 0.0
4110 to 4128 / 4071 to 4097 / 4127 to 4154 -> 0.7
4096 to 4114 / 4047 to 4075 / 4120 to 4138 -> 2.1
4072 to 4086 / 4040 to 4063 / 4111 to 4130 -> 0.0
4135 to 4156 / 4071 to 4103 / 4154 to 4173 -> -0.3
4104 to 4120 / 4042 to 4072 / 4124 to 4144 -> 1.6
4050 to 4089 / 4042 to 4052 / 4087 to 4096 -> -2.2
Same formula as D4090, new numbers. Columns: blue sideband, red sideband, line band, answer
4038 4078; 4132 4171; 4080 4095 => 0.37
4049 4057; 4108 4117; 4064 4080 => 0.11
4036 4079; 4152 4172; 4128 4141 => 0.58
